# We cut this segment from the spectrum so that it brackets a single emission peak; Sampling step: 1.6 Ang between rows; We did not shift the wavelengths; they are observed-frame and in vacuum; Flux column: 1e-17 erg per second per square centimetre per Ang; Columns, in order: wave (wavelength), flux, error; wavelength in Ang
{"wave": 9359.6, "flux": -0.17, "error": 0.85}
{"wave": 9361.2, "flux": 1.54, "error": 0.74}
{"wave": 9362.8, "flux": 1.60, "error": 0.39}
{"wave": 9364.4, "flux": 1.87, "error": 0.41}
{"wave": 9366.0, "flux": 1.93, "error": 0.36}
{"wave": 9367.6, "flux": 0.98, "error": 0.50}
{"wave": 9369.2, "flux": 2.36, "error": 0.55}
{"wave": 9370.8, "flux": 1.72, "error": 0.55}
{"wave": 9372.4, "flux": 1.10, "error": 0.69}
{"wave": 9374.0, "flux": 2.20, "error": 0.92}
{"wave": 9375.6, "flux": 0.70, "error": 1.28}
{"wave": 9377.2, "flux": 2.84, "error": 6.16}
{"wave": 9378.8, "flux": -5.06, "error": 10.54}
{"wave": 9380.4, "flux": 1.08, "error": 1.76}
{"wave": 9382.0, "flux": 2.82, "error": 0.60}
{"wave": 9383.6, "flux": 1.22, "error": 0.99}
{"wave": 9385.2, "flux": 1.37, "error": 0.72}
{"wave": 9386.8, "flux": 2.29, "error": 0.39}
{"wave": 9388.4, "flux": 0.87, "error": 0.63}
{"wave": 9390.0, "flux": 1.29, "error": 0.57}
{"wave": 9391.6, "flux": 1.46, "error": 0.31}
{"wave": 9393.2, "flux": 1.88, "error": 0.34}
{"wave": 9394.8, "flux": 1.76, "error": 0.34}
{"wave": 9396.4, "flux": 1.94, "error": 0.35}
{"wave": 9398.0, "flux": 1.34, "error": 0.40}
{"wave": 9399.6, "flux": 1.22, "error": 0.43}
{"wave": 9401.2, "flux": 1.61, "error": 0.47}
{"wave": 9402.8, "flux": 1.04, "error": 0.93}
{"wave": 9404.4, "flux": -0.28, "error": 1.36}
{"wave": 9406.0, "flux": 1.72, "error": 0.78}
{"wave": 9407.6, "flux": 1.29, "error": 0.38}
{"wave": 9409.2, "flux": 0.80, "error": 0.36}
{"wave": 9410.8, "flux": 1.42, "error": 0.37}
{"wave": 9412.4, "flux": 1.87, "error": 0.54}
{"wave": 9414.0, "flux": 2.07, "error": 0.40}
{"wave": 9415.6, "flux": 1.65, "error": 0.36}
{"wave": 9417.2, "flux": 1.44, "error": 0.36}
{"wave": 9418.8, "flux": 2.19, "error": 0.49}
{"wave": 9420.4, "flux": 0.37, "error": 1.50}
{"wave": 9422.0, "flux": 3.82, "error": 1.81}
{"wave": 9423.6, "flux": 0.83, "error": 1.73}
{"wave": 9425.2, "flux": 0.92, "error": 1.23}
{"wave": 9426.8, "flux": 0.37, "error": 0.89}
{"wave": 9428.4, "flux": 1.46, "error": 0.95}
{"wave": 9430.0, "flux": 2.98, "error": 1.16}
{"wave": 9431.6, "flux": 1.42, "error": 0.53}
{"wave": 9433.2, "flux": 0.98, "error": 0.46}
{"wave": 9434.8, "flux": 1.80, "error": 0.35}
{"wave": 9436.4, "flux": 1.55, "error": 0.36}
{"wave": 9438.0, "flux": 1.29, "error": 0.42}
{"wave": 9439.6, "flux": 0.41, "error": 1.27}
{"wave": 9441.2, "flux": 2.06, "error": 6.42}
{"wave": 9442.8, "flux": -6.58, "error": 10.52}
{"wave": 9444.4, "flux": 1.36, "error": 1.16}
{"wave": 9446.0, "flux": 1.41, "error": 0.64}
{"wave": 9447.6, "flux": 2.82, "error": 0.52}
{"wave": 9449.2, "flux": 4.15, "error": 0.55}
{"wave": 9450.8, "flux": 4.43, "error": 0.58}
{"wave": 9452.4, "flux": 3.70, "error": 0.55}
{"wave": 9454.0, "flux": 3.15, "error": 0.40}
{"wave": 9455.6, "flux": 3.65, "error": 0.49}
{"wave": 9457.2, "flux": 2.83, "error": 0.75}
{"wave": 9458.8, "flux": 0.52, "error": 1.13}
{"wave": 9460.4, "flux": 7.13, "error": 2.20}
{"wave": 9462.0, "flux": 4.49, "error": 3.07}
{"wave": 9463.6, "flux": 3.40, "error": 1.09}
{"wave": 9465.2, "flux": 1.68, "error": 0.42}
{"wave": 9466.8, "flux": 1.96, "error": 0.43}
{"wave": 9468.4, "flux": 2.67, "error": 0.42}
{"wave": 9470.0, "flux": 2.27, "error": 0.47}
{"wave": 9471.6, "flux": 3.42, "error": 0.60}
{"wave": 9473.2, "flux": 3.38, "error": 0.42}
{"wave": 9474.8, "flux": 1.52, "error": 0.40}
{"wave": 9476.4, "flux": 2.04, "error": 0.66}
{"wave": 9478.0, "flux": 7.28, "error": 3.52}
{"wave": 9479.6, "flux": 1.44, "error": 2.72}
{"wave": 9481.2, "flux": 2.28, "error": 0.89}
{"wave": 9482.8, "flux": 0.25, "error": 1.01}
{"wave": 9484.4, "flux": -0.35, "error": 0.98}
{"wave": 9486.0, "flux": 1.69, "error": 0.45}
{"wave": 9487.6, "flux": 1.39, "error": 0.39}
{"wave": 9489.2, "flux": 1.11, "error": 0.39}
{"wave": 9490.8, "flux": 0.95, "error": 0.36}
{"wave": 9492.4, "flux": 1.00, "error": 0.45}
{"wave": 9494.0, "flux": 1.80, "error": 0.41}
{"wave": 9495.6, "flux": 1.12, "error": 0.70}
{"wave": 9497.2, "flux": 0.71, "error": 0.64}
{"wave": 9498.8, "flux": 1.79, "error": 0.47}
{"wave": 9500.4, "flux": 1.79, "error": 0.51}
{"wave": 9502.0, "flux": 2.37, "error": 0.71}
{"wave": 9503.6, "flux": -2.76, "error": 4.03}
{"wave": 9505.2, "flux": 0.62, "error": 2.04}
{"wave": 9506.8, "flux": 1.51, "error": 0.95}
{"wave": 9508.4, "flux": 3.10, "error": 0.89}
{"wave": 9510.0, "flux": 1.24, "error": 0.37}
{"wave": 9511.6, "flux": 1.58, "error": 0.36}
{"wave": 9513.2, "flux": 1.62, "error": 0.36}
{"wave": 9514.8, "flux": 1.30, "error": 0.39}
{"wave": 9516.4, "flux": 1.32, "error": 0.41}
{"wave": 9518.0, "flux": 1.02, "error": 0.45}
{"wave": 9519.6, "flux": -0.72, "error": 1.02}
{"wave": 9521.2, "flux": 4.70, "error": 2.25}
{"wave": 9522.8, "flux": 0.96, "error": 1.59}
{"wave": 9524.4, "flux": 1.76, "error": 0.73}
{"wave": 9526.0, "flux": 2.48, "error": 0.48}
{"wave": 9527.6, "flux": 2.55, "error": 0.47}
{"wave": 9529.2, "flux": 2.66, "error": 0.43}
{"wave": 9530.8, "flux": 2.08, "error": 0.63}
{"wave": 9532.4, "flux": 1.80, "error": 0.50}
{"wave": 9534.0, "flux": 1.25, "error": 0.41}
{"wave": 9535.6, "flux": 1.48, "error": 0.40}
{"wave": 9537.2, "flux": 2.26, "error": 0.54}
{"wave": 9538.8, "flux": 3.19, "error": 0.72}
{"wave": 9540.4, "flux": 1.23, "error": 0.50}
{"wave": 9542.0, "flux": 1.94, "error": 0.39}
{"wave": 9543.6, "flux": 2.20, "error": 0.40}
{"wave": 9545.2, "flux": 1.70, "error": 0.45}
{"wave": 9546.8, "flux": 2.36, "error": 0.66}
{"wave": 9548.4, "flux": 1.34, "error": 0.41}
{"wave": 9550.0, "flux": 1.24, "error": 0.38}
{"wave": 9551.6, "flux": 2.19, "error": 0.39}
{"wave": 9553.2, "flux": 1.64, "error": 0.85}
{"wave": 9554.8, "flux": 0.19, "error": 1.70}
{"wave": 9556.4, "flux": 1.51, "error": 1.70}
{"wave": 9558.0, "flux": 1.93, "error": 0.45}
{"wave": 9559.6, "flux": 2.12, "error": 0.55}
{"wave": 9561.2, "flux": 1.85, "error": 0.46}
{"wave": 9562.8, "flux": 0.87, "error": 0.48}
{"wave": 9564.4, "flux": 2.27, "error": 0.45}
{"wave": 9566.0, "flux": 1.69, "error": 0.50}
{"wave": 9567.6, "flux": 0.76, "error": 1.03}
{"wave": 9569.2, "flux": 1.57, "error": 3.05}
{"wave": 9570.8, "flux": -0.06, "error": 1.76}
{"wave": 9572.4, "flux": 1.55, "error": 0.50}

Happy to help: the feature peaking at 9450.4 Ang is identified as [S II] 6716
